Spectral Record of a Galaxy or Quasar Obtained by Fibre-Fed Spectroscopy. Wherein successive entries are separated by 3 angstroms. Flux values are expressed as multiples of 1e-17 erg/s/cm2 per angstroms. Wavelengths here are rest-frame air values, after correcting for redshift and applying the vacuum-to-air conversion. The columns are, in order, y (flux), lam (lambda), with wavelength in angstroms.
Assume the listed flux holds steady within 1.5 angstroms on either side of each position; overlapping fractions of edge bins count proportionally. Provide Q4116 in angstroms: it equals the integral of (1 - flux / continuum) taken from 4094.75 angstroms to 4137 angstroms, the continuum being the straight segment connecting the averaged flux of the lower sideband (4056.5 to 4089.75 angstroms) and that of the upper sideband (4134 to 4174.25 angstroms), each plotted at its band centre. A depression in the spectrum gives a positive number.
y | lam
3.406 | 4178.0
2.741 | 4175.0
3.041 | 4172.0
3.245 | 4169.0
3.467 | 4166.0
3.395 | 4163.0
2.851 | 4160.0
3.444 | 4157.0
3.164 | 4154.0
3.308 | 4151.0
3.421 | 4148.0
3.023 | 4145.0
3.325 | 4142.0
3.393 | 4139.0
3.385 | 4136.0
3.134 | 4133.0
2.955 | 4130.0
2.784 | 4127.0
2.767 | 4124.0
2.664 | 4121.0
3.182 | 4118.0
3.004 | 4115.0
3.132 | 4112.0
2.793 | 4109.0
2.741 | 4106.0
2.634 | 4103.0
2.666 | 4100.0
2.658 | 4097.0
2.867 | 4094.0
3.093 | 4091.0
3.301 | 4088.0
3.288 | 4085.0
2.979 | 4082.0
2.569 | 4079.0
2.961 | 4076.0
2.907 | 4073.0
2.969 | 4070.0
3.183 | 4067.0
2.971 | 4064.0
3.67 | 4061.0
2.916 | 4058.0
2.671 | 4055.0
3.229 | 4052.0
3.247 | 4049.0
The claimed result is 3.7 angstroms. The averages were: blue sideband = 3.07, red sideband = 3.25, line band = 2.89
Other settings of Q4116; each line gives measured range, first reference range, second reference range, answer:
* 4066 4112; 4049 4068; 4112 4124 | 1.8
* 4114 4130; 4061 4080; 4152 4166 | 1.3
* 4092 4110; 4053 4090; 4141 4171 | 2.2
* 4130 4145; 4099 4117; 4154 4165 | -0.9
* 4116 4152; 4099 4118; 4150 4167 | -0.5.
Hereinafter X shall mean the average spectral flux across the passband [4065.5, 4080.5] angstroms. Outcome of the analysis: 2.92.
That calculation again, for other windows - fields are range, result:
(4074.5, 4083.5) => 2.84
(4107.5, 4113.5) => 2.96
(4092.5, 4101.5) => 2.73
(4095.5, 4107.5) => 2.67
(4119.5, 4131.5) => 2.79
